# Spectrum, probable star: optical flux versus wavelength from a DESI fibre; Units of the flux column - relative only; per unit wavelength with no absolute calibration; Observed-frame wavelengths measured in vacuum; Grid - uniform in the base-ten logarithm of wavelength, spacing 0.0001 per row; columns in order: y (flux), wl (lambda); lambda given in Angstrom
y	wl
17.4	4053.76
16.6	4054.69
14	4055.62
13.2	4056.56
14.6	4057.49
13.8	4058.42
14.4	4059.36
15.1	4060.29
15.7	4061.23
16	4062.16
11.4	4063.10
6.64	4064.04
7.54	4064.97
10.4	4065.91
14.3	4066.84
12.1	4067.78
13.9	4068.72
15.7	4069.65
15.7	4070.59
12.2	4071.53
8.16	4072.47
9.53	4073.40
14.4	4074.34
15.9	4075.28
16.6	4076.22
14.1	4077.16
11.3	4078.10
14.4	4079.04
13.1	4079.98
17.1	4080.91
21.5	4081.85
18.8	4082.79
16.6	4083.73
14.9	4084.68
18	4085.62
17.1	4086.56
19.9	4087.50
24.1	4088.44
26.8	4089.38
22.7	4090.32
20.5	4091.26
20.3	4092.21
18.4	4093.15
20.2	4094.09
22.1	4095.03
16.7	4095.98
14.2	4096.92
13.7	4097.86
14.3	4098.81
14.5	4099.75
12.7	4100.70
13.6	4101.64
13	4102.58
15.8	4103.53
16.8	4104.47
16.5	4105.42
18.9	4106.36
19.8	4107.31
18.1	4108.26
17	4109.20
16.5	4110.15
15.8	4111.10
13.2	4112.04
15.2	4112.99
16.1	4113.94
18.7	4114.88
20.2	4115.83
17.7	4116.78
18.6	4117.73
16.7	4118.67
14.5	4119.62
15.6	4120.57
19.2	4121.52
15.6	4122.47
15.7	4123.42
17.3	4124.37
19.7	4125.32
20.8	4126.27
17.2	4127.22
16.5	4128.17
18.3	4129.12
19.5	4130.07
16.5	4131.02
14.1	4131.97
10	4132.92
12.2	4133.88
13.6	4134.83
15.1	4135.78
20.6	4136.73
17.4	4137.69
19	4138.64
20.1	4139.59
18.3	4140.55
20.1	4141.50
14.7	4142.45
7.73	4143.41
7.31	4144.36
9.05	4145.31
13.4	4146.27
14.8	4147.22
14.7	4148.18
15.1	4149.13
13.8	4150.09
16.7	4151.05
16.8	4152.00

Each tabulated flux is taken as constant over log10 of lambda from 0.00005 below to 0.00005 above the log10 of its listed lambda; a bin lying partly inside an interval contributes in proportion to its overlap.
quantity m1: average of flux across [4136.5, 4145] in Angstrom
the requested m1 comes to 15.9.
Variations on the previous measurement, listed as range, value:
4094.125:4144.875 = 16.3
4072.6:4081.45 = 13.9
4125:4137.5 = 16.4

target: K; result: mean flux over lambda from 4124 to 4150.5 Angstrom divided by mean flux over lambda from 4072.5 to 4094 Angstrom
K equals 0.90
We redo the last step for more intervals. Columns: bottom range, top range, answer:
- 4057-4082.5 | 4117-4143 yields 1.24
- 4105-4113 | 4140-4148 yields 0.79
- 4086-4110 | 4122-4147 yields 0.88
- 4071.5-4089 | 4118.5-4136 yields 1.03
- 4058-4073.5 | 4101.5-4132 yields 1.35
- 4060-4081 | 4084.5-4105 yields 1.37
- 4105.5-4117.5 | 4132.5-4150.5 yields 0.85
